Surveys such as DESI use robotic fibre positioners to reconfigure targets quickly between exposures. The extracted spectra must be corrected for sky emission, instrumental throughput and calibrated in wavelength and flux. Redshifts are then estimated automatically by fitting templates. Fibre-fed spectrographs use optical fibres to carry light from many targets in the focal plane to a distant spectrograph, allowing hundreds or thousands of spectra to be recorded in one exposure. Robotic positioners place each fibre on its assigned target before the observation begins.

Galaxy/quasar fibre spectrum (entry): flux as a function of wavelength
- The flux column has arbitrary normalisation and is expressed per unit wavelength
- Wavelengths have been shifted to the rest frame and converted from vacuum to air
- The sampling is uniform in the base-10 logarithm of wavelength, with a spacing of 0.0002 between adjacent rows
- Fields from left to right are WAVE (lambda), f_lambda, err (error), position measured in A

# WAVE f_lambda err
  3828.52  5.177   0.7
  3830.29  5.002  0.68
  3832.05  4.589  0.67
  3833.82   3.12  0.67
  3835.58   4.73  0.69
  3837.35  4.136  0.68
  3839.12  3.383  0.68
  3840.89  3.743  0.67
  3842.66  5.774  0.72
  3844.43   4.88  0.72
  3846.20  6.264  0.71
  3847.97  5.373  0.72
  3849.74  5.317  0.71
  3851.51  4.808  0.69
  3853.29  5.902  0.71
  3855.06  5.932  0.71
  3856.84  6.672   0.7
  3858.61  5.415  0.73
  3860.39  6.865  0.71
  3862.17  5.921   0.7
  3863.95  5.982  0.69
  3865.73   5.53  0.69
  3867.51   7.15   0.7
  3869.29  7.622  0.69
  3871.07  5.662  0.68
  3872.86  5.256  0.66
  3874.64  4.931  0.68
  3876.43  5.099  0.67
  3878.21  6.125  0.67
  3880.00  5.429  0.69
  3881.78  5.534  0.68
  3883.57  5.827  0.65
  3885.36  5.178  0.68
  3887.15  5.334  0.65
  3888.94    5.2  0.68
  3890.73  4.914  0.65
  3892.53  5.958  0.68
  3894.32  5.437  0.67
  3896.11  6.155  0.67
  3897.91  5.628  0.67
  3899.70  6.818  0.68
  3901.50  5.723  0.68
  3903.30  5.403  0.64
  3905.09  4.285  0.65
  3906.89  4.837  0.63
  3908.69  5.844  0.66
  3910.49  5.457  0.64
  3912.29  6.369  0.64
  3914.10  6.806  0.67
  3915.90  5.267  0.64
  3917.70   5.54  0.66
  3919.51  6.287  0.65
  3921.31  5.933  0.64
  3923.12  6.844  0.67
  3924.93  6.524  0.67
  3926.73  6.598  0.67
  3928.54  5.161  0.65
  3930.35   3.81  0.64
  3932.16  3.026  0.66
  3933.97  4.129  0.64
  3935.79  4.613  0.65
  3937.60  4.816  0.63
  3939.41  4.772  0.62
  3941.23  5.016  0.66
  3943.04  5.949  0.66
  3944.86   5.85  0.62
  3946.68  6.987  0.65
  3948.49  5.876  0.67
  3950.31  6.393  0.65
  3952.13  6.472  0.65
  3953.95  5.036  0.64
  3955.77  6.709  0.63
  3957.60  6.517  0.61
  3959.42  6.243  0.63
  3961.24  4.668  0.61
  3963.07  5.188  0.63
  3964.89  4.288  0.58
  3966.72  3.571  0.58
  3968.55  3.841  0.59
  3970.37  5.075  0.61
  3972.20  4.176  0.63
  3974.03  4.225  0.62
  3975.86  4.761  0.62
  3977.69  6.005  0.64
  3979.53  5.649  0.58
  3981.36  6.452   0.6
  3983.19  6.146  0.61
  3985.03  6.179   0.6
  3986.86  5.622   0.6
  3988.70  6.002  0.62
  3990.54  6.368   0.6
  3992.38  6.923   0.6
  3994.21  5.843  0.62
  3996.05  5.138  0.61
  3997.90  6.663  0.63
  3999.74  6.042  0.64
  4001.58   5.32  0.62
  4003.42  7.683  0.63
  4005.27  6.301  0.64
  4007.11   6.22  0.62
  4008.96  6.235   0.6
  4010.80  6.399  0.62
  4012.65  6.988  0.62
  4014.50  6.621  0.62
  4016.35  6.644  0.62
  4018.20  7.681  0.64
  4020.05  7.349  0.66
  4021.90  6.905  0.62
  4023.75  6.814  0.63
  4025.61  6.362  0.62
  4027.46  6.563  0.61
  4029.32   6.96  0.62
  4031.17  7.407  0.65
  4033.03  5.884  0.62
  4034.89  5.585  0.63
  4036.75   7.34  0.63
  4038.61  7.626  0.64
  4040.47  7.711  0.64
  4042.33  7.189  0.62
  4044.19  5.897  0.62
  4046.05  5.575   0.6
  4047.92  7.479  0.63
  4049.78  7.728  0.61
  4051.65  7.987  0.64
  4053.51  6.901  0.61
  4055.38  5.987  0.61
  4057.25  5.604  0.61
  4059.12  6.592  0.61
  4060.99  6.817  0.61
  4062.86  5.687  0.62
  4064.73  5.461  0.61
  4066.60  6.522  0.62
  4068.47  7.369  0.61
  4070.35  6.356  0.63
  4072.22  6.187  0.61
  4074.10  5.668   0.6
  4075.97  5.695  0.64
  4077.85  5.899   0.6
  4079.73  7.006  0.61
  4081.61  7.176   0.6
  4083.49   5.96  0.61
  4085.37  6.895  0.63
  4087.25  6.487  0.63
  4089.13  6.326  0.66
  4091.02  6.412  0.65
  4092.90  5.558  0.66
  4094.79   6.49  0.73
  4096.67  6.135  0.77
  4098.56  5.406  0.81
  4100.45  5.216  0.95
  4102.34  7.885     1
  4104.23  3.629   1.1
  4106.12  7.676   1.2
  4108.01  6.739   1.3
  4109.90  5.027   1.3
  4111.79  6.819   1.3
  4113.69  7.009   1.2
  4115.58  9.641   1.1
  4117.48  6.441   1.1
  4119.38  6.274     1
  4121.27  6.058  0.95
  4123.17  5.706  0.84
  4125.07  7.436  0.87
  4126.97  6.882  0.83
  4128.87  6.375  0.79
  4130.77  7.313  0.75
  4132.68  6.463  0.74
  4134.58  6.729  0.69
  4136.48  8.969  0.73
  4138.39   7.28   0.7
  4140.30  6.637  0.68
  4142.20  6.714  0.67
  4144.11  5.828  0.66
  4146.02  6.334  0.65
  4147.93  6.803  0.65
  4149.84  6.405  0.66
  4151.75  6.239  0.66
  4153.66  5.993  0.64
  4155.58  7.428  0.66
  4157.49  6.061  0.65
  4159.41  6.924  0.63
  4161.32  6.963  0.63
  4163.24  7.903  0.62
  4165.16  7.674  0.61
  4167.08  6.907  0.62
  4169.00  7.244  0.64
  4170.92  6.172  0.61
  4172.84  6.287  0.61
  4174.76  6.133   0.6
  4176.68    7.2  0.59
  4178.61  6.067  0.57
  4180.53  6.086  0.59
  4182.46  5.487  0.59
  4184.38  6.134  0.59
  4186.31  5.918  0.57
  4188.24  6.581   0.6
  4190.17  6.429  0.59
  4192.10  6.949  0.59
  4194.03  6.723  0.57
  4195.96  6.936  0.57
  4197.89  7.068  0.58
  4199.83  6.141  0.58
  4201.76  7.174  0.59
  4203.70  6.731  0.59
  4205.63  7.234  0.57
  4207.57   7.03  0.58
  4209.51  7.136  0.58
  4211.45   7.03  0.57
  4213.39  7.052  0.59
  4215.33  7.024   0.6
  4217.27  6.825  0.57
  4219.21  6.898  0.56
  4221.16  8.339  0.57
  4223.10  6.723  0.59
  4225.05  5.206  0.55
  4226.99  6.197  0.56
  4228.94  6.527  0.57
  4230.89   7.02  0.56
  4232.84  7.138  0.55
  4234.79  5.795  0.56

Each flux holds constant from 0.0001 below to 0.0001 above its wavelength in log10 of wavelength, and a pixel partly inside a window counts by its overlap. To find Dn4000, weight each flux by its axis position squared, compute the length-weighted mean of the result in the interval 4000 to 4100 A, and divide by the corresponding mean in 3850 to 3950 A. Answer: 1.25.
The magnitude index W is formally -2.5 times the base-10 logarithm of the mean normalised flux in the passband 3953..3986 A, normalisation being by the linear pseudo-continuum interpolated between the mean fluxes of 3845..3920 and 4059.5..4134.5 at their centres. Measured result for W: 0.14 mag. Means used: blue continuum 5.73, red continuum 6.42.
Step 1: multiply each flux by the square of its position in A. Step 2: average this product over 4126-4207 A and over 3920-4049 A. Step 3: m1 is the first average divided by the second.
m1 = 1.23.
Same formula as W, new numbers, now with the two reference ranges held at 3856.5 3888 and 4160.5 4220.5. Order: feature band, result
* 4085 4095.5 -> 0.02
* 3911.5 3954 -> 0.08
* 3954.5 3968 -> 0.16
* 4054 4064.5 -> 0.04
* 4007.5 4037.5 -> -0.07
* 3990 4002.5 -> 0.03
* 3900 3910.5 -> 0.12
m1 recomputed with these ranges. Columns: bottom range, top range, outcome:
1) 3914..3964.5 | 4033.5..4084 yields 1.25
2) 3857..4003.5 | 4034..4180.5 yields 1.28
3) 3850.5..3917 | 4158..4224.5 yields 1.38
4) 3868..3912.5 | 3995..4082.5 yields 1.27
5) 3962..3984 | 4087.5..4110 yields 1.31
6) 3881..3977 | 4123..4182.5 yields 1.39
